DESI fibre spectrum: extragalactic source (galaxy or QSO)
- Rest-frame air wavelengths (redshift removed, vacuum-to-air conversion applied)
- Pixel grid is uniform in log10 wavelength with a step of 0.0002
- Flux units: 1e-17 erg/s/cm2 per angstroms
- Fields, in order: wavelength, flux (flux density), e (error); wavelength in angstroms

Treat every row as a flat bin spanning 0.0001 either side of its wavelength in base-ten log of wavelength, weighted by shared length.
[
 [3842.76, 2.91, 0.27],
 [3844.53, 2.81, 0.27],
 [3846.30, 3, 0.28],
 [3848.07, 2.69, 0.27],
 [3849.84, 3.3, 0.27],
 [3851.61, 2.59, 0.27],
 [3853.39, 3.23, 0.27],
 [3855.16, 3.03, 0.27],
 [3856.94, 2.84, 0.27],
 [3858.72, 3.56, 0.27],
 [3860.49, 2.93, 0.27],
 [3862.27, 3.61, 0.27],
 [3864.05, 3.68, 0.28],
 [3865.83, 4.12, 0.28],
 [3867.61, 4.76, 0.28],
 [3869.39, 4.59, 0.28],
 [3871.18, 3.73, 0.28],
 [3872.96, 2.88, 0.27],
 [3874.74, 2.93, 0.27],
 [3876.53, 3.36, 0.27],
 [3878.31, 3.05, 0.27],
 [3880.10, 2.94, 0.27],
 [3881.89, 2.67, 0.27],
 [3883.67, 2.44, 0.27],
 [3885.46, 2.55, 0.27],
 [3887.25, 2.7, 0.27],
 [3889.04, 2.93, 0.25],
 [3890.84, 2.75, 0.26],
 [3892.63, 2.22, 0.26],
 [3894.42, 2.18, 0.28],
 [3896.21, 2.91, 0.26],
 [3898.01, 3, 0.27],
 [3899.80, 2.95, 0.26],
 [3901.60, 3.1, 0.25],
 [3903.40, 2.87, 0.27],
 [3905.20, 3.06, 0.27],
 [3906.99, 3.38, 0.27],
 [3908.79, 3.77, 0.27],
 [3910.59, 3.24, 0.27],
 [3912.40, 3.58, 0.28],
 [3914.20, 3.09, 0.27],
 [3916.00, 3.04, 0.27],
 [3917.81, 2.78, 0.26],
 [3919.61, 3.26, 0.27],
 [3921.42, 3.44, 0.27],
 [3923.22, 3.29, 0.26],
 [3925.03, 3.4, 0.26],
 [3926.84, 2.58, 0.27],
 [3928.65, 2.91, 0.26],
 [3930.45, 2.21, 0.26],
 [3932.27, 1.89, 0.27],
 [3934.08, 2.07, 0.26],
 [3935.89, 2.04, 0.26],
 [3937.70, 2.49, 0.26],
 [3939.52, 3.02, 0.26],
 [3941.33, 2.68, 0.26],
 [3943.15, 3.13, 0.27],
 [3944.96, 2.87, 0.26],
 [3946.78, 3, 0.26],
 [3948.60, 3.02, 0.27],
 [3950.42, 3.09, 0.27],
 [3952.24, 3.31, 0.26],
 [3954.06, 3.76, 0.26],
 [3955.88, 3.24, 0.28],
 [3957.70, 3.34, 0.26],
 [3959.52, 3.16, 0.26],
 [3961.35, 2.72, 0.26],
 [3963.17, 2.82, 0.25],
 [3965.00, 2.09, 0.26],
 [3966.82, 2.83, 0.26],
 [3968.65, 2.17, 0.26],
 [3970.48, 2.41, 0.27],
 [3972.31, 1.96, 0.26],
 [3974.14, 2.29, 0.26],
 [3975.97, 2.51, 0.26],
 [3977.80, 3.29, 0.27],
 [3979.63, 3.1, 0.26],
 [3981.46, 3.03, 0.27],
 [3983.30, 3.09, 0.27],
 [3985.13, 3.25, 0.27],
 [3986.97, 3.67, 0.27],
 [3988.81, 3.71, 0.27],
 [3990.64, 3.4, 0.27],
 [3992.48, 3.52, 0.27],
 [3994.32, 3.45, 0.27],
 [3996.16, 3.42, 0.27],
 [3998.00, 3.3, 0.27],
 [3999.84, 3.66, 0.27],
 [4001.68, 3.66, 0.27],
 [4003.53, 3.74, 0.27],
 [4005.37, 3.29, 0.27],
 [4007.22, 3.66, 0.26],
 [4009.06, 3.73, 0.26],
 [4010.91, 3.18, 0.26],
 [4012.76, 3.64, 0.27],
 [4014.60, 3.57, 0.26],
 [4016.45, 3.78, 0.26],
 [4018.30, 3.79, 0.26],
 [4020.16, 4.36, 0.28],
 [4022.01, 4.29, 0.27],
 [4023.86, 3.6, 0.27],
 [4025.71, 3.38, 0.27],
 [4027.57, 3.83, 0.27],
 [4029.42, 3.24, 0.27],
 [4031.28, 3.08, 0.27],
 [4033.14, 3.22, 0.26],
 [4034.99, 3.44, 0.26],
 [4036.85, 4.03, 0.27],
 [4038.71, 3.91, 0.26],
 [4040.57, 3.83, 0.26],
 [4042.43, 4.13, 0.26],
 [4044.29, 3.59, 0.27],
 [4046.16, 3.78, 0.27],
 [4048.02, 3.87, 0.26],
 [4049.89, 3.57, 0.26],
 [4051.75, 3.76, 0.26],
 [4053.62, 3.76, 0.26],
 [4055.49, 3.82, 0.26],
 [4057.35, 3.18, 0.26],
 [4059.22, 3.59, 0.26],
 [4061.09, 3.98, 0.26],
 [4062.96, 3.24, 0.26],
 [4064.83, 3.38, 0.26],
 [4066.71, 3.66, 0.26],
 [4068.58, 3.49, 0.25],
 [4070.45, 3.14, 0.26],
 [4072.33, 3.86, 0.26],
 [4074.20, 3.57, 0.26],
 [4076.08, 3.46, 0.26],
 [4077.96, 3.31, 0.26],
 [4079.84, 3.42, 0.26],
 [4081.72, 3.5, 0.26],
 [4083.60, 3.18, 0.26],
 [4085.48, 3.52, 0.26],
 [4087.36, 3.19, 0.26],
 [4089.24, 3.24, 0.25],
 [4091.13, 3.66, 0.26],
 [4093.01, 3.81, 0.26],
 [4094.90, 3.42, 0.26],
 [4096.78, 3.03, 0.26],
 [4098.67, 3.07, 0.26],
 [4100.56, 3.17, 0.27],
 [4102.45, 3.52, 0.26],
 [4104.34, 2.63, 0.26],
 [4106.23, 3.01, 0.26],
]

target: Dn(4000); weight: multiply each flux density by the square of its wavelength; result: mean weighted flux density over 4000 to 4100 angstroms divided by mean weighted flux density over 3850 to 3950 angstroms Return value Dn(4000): 1.3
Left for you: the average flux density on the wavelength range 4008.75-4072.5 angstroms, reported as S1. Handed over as 3.64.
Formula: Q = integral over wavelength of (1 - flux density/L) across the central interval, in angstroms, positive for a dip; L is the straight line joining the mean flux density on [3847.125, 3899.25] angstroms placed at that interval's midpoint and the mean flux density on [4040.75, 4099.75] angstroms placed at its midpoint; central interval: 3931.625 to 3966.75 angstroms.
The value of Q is 4.66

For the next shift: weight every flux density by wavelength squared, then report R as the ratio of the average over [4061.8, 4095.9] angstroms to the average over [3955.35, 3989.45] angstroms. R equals 1.27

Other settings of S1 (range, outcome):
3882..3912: 2.88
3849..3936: 3.06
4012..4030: 3.76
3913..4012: 3.02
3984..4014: 3.52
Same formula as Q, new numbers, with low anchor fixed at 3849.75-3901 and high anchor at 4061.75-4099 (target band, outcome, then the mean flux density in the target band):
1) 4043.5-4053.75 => -1.07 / 3.72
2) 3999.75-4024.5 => -2.97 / 3.71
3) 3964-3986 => 4.01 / 2.67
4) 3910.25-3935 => 2.16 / 2.9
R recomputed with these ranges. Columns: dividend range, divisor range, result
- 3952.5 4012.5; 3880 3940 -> 1.15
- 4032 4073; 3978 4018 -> 1.08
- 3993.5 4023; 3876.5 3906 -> 1.39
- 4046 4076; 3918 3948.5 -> 1.38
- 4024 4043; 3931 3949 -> 1.45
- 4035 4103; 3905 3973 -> 1.30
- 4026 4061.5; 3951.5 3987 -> 1.32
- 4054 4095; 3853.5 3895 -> 1.22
